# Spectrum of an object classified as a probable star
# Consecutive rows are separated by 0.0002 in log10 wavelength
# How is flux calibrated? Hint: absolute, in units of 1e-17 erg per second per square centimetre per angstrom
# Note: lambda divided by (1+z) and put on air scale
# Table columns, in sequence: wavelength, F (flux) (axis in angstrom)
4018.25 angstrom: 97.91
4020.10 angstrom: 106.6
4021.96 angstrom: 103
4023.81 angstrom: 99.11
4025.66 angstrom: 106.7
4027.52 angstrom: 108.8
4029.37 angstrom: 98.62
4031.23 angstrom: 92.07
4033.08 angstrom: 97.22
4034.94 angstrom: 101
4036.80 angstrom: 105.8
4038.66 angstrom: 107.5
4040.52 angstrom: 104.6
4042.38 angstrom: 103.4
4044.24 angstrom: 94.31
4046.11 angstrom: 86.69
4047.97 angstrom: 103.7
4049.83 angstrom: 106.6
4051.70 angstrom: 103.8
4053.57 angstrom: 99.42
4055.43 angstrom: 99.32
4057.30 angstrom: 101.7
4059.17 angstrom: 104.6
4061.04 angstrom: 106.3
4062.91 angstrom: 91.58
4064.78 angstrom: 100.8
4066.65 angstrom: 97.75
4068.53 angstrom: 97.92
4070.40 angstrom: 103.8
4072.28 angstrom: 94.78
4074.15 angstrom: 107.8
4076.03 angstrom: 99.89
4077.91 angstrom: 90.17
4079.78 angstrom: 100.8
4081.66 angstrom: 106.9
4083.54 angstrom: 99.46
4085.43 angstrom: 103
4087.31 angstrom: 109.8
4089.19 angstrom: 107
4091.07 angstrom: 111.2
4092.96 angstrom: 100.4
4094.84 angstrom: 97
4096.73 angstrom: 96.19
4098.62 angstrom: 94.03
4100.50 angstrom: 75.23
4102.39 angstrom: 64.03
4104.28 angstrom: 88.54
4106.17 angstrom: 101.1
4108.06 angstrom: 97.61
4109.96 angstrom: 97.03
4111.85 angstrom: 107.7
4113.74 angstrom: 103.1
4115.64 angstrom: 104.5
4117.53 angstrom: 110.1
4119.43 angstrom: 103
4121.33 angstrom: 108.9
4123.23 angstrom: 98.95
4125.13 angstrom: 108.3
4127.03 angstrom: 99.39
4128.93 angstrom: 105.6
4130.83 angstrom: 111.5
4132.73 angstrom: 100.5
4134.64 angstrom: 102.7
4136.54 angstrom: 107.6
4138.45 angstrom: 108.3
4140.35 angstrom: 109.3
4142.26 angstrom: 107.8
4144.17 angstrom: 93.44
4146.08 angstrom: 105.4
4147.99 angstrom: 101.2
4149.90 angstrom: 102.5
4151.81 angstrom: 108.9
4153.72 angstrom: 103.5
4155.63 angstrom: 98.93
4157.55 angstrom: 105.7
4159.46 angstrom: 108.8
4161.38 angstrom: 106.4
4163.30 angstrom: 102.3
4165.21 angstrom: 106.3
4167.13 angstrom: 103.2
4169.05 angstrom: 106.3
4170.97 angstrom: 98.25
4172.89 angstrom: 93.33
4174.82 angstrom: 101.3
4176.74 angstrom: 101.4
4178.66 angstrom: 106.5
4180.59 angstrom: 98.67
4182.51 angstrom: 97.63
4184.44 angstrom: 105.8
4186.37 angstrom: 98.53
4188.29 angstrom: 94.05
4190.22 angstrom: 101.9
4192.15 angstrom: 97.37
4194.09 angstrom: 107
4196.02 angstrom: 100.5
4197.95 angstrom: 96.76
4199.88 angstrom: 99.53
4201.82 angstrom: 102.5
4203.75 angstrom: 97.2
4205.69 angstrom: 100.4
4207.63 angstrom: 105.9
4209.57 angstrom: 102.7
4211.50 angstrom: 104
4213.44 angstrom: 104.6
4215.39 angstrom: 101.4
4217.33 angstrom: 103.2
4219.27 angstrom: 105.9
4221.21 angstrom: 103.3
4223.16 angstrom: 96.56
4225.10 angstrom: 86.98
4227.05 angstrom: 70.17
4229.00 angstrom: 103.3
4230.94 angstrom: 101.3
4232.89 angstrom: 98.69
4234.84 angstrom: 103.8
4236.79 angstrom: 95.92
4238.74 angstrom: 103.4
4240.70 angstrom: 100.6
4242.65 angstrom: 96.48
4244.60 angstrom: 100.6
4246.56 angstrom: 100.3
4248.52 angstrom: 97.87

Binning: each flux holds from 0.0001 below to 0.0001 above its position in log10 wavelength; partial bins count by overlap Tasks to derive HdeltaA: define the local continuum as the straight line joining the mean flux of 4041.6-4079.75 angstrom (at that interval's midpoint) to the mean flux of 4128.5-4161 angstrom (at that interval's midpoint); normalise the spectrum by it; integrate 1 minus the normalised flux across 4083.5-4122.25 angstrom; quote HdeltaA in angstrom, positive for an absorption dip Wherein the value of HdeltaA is 1.3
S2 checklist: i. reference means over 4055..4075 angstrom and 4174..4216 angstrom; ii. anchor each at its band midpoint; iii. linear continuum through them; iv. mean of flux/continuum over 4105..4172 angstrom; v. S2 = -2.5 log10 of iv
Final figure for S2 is -0.03 mag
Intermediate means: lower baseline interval 101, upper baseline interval 101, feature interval 104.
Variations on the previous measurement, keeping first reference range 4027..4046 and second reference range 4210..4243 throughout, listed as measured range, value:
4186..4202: -0.01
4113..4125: -0.05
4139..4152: -0.05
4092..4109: 0.11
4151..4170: -0.06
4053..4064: 0.00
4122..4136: -0.05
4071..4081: 0.01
